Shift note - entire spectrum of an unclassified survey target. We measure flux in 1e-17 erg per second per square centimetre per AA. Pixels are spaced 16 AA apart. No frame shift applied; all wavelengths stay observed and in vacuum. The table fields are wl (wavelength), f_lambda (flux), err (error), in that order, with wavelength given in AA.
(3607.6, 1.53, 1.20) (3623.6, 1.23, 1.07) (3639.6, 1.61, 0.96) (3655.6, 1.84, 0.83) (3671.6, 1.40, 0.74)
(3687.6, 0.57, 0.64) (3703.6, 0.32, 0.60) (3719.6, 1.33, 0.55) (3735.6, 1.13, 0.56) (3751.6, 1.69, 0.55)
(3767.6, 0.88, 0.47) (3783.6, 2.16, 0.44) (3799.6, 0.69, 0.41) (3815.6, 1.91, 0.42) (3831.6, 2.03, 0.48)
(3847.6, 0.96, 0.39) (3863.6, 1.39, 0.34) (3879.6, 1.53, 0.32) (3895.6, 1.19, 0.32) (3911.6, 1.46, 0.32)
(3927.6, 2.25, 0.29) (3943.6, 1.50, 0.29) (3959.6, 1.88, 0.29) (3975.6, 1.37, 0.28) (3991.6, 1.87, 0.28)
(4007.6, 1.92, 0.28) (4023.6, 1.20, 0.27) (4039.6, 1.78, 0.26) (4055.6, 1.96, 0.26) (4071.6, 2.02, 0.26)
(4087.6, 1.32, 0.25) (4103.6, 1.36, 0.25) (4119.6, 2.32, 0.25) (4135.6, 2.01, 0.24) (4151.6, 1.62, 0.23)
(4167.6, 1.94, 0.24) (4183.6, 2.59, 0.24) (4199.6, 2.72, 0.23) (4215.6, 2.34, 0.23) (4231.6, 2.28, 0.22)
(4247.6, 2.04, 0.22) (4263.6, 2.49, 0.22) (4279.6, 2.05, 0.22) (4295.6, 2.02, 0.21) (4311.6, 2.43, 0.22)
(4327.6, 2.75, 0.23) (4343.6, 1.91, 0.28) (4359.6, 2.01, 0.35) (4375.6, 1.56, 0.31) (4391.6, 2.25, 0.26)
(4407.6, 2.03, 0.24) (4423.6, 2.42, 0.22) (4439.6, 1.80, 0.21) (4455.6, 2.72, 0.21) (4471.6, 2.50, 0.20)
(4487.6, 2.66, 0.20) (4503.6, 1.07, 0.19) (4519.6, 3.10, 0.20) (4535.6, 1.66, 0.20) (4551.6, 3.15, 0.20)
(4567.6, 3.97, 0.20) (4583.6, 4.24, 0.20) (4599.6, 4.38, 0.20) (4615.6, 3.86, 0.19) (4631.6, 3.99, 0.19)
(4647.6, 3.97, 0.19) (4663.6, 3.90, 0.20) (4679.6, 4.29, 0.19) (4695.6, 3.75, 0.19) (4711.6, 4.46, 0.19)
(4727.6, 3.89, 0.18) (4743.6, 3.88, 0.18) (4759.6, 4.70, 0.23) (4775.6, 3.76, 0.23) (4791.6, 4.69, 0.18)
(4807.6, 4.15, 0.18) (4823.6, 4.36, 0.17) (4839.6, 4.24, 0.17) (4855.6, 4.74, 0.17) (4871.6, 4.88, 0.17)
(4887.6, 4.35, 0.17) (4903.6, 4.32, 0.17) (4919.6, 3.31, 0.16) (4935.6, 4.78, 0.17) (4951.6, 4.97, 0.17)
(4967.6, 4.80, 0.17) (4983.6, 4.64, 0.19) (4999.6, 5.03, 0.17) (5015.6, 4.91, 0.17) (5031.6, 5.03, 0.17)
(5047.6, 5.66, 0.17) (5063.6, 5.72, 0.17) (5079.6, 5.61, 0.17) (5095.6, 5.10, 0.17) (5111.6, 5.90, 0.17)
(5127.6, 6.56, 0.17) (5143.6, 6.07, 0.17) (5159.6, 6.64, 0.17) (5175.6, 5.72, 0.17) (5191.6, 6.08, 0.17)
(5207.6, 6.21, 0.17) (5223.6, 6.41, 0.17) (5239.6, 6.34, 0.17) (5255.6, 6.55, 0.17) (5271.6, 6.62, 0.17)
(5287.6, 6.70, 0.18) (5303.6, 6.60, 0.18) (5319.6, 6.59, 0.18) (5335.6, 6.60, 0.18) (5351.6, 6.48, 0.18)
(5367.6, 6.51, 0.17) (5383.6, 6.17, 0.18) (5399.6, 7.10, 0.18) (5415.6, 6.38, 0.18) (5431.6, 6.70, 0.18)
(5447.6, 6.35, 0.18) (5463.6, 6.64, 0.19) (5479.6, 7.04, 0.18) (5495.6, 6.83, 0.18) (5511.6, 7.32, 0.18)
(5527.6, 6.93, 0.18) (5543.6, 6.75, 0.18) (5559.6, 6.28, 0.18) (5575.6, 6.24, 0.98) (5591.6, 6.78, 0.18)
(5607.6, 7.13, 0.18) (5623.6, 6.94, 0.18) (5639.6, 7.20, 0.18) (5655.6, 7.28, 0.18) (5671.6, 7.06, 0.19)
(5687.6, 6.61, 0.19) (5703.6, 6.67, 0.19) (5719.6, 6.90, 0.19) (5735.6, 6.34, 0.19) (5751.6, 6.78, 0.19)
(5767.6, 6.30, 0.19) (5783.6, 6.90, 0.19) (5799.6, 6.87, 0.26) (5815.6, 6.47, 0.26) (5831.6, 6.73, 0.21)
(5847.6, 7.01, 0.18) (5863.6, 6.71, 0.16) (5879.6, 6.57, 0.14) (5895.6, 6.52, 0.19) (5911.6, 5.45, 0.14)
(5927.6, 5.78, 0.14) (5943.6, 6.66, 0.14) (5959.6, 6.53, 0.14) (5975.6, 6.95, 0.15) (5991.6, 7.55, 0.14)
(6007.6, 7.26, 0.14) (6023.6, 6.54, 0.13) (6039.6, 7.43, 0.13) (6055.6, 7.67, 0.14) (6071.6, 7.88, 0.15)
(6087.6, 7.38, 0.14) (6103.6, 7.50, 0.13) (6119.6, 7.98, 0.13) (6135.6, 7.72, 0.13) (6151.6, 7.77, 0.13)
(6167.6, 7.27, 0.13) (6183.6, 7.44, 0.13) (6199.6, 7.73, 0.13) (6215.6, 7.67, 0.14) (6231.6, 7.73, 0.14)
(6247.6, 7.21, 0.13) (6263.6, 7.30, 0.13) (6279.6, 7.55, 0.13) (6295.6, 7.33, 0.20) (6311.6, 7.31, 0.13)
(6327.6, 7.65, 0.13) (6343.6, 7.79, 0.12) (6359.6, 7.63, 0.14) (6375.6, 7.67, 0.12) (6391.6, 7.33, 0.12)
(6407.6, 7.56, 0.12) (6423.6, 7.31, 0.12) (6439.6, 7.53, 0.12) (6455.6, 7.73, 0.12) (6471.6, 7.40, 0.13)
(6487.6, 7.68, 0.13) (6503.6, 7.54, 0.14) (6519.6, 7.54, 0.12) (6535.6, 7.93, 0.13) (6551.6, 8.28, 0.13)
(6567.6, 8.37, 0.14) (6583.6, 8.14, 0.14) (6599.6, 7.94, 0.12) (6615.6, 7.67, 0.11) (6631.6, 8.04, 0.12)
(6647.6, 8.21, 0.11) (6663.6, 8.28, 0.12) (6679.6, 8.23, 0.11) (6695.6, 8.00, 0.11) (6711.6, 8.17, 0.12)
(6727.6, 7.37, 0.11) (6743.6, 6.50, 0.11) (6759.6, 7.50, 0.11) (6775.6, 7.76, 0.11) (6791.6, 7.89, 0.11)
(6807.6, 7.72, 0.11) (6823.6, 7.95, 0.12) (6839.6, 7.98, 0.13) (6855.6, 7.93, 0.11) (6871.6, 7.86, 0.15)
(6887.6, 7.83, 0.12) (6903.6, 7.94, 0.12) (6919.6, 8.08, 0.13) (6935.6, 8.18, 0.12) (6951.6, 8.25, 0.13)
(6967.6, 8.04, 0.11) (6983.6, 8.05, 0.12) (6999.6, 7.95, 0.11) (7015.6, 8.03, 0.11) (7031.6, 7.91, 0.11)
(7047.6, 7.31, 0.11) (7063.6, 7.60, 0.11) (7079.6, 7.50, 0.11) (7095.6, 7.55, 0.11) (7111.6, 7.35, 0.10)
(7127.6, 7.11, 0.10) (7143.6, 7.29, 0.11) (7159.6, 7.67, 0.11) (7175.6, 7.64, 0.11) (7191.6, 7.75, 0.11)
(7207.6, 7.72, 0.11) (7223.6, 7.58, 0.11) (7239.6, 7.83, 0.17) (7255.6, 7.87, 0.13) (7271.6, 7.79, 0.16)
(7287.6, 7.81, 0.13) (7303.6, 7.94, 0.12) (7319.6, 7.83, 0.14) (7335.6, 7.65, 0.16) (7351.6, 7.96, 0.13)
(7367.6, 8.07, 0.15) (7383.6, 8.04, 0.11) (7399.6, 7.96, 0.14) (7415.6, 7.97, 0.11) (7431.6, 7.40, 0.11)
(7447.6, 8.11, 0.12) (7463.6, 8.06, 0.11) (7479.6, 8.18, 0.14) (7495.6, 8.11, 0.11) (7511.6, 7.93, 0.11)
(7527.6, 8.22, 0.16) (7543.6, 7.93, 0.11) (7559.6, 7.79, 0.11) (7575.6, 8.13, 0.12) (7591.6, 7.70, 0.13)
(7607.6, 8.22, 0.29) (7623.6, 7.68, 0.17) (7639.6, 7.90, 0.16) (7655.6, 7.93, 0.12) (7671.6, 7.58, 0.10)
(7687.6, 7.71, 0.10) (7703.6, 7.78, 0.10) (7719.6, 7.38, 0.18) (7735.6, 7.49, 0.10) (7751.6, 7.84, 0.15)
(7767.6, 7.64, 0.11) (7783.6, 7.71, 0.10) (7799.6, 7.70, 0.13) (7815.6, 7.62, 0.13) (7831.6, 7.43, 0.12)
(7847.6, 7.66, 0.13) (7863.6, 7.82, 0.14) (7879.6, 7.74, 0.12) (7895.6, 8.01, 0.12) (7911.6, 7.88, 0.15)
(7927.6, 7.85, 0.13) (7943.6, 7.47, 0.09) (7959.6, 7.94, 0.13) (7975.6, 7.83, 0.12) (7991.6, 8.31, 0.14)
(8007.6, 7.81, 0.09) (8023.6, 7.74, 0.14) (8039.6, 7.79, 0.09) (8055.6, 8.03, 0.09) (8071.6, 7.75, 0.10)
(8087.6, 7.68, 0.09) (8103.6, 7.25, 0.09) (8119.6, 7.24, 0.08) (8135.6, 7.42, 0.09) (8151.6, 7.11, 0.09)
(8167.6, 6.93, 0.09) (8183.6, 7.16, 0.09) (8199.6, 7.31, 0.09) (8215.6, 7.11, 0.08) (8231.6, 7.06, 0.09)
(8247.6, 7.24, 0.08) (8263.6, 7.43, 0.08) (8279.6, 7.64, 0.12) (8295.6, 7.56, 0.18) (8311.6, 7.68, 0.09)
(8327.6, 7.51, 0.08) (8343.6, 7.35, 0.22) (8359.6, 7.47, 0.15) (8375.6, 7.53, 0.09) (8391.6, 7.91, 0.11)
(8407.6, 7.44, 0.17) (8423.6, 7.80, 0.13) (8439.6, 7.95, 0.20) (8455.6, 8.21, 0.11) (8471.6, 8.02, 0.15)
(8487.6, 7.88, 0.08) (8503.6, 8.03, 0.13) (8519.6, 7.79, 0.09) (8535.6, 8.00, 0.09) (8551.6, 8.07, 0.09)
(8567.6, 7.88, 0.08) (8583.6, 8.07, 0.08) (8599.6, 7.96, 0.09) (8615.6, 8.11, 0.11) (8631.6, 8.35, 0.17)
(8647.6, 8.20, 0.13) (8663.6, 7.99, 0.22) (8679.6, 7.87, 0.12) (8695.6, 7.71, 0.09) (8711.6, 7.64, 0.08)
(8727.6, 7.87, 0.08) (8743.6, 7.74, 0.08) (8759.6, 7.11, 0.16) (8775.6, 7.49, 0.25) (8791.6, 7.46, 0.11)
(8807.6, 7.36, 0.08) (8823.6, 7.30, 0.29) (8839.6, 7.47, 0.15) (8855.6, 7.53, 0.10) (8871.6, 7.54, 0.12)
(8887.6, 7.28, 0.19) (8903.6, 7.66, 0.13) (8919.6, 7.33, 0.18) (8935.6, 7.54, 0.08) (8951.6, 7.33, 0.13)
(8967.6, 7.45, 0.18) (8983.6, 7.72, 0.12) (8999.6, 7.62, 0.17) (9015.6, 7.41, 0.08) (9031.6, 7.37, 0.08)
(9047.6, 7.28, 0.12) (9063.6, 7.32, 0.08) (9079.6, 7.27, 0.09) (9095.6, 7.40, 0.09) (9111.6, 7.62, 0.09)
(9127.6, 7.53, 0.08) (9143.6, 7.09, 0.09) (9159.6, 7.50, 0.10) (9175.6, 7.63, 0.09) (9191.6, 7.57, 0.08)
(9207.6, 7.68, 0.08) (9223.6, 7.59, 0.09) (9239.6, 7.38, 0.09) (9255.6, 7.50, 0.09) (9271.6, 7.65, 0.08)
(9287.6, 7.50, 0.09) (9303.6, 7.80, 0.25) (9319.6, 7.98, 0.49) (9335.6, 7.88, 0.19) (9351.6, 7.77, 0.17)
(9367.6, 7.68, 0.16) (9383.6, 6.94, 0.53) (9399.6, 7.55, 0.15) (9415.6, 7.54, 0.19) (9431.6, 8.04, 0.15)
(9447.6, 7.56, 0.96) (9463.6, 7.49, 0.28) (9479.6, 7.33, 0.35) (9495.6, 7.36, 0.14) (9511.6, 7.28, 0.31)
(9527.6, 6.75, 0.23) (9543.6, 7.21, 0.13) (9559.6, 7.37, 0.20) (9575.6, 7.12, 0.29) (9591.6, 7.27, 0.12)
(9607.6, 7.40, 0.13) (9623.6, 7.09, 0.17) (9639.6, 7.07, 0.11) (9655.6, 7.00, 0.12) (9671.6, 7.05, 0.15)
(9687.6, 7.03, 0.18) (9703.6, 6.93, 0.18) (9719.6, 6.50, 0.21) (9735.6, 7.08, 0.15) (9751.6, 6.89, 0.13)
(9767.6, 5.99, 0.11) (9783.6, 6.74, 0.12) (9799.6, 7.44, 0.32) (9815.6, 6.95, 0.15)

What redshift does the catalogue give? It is 0.143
